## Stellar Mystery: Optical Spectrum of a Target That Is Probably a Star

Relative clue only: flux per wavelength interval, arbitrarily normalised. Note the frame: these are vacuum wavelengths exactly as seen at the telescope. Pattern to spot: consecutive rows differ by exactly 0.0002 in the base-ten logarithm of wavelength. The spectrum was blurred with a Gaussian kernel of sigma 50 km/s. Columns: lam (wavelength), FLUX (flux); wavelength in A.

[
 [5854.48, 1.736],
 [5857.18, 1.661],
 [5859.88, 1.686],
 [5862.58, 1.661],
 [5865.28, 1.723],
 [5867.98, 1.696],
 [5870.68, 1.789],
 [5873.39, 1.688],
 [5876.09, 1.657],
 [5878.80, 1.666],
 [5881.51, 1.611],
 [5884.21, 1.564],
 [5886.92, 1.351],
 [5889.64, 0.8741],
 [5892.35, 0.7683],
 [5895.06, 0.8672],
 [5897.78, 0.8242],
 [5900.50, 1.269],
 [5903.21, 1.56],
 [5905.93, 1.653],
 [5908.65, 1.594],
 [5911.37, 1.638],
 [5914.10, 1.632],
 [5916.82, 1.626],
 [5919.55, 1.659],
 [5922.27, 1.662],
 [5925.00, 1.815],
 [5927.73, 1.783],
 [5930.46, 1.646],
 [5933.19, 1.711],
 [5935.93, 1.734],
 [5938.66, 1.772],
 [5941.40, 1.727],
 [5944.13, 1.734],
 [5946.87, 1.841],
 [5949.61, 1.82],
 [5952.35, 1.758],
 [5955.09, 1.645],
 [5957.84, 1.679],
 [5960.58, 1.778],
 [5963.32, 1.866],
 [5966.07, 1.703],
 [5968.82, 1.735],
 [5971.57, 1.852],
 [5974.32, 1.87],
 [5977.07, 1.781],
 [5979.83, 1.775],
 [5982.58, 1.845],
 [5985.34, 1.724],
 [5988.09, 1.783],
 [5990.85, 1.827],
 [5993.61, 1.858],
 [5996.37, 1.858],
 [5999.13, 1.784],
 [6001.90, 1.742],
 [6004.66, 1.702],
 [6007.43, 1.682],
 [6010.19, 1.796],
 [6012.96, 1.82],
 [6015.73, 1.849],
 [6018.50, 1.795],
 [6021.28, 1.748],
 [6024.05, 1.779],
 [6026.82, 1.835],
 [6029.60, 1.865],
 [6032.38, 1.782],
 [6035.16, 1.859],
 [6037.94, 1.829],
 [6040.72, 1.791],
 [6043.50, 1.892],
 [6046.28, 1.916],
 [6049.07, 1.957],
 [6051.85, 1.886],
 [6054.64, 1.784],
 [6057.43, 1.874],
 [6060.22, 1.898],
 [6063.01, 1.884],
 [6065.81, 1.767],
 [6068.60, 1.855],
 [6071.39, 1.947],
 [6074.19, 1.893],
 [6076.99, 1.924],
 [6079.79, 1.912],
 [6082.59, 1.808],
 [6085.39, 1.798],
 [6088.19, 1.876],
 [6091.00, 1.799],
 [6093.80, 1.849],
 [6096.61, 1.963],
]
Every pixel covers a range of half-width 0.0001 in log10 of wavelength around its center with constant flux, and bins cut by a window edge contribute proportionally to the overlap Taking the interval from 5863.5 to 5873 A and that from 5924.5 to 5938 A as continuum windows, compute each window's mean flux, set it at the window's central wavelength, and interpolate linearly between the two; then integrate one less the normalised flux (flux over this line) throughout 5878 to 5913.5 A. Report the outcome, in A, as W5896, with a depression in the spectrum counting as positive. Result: 8.3 A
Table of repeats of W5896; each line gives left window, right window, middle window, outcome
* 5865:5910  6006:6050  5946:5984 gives -3.29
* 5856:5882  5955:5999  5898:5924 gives 2.55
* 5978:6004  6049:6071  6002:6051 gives 0.38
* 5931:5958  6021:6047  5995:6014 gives 0.35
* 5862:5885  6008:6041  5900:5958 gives 1.33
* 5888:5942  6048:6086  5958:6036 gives -4.66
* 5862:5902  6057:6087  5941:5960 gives -2.18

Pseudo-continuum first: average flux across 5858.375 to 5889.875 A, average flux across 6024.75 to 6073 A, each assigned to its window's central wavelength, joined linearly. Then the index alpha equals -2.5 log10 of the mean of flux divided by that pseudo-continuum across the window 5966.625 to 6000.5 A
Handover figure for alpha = -0.02 mag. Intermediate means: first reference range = 1.61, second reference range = 1.86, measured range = 1.81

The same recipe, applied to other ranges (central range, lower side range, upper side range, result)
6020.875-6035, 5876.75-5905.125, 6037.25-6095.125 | -0.05 mag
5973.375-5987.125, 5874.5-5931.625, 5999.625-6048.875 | -0.07 mag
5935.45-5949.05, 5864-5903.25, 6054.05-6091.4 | -0.15 mag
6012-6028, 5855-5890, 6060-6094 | -0.01 mag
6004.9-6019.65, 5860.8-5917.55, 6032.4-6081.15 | -0.01 mag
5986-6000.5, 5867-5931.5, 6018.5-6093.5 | -0.07 mag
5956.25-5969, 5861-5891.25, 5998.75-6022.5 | -0.04 mag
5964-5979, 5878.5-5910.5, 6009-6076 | -0.13 mag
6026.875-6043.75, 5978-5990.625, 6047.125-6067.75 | 0.01 mag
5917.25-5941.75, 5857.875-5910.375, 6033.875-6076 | -0.10 mag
